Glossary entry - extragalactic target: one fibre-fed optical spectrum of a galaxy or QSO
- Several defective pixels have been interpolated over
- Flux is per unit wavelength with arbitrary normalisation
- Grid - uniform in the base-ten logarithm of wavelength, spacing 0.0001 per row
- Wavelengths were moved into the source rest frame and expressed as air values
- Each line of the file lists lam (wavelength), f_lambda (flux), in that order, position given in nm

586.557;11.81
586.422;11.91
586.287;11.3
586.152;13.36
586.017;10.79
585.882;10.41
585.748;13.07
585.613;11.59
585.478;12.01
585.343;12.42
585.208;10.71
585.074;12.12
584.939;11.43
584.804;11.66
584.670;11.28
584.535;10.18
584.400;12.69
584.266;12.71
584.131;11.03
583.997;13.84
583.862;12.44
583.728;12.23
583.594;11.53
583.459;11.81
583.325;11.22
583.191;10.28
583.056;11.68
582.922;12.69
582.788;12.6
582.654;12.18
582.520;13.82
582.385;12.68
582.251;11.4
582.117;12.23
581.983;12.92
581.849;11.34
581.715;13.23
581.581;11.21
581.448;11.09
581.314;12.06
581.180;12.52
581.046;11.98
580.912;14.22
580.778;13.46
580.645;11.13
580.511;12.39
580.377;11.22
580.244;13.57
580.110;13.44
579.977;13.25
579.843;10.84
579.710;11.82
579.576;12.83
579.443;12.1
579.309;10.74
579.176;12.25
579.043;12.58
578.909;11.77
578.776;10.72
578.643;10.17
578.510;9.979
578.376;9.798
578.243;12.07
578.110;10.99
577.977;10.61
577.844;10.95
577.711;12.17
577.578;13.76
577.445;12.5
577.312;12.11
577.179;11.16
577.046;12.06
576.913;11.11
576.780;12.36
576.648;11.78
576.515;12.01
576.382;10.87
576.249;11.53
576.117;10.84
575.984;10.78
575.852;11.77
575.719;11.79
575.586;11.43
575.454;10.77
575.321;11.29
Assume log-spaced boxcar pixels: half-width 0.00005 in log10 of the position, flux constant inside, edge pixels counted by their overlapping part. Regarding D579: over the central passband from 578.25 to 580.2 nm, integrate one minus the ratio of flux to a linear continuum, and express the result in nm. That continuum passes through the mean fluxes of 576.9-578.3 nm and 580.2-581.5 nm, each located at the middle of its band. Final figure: 0.07 nm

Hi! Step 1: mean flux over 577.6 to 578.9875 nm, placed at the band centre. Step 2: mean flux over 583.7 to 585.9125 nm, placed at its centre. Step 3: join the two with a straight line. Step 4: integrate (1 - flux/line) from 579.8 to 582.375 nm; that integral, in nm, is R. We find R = -0.21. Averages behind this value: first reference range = 11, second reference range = 11.9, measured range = 12.3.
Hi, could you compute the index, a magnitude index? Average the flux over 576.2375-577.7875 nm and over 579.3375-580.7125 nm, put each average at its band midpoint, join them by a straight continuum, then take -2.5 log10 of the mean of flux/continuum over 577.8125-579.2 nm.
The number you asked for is 0.098 mag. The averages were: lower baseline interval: 12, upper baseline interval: 12.2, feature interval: 11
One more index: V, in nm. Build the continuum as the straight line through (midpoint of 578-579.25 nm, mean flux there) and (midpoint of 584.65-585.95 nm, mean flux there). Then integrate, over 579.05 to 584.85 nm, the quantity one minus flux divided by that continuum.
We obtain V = -0.37 nm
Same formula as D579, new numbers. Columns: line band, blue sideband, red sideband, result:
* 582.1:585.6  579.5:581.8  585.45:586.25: 0.03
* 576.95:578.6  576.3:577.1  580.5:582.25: 0.05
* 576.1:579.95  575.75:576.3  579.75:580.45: 0.09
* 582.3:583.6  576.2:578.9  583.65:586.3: -0.03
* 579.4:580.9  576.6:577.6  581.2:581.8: -0.06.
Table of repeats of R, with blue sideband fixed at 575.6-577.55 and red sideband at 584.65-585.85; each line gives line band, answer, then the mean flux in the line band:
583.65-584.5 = -0.04 nm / 12.4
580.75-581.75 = -0.06 nm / 12.4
